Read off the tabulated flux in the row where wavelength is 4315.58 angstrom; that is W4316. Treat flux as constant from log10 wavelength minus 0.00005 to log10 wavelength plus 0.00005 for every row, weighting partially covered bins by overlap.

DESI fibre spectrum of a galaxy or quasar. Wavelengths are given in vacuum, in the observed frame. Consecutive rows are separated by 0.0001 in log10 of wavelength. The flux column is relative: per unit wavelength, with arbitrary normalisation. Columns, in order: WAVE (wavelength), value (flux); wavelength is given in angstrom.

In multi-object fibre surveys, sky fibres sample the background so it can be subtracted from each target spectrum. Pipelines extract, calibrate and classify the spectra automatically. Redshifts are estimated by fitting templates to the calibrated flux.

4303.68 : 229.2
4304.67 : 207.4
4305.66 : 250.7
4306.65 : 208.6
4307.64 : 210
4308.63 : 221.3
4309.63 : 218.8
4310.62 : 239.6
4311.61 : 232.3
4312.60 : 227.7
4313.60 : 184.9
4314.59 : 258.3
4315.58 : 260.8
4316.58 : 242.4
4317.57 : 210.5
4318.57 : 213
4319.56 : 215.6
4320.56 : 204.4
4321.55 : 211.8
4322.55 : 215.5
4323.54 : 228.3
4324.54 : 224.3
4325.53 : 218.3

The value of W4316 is 260.8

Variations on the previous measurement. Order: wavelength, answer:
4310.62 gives 239.6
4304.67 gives 207.4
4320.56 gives 204.4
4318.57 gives 213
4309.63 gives 218.8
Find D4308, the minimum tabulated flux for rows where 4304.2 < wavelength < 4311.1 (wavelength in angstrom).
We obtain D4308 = 207.4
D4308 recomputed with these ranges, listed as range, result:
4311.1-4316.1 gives 184.9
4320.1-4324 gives 204.4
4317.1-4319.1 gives 210.5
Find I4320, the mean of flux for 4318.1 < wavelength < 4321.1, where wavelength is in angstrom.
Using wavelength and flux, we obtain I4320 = 211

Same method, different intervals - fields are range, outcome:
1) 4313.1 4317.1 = 237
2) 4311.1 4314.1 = 215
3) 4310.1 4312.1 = 236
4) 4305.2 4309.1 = 223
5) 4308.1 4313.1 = 228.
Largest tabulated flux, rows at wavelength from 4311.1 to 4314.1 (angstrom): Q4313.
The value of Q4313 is 232.3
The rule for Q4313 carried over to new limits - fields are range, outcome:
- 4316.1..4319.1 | 242.4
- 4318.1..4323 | 215.6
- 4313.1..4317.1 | 260.8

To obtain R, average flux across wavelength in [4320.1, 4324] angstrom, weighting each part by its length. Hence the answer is 215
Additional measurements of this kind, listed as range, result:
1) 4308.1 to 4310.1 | 219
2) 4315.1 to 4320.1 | 228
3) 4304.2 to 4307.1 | 223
